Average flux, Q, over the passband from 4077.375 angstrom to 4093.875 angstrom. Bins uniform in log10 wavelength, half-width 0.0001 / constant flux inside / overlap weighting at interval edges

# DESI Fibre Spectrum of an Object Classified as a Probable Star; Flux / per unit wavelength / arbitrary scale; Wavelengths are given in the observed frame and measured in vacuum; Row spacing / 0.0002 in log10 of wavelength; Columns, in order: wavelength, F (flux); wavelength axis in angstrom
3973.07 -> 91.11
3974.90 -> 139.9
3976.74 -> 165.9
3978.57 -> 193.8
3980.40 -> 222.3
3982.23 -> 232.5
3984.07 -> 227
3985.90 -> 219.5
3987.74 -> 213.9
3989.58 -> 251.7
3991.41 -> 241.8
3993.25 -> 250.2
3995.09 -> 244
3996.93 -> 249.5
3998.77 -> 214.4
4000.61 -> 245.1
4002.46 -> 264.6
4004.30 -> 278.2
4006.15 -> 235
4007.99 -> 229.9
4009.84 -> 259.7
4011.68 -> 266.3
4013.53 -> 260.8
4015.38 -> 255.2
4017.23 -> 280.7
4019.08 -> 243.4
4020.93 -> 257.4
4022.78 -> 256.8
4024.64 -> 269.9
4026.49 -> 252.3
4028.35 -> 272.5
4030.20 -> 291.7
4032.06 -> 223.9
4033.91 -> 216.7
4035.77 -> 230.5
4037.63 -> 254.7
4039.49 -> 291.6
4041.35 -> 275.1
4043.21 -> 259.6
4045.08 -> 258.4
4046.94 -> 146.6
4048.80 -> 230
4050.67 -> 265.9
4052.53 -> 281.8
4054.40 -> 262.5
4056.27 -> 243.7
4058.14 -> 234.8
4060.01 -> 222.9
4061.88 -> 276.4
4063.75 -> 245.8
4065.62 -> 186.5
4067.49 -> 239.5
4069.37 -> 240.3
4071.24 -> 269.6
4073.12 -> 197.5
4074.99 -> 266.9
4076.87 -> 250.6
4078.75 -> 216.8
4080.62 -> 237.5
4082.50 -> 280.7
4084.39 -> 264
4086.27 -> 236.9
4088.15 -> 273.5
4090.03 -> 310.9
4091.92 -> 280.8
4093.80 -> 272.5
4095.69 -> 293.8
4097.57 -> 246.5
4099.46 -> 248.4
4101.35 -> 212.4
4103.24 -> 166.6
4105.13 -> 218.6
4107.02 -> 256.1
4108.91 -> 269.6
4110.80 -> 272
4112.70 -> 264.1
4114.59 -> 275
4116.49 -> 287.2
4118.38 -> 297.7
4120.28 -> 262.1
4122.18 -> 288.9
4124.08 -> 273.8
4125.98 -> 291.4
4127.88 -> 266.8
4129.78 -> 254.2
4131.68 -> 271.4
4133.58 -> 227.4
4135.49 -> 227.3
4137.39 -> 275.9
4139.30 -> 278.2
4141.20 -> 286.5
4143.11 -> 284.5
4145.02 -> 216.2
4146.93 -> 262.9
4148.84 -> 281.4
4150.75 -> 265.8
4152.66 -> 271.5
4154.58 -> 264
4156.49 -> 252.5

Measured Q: 263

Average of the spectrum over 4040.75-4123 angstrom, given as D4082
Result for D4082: 252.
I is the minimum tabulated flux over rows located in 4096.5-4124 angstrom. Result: 166.6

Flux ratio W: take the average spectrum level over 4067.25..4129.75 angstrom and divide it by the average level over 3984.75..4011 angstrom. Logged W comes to 1.07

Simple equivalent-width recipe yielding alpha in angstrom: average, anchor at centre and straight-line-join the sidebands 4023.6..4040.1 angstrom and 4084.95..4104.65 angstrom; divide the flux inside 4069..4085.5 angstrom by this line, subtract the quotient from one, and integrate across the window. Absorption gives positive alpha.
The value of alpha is 0.4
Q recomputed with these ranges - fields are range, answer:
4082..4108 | 254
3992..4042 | 254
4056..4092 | 248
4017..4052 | 251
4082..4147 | 263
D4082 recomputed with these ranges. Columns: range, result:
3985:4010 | 242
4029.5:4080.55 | 243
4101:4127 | 261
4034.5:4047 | 251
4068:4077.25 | 244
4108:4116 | 271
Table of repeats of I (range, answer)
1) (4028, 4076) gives 146.6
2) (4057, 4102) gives 186.5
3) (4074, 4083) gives 216.8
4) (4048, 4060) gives 230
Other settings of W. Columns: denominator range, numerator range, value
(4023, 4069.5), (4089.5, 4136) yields 1.06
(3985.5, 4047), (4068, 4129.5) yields 1.03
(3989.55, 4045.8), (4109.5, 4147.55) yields 1.05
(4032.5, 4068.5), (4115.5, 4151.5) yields 1.10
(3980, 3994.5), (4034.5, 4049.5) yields 1.04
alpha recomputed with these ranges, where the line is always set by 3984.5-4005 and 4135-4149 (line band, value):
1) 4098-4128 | 0.13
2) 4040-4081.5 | 1.70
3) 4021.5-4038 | -0.31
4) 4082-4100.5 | -0.97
